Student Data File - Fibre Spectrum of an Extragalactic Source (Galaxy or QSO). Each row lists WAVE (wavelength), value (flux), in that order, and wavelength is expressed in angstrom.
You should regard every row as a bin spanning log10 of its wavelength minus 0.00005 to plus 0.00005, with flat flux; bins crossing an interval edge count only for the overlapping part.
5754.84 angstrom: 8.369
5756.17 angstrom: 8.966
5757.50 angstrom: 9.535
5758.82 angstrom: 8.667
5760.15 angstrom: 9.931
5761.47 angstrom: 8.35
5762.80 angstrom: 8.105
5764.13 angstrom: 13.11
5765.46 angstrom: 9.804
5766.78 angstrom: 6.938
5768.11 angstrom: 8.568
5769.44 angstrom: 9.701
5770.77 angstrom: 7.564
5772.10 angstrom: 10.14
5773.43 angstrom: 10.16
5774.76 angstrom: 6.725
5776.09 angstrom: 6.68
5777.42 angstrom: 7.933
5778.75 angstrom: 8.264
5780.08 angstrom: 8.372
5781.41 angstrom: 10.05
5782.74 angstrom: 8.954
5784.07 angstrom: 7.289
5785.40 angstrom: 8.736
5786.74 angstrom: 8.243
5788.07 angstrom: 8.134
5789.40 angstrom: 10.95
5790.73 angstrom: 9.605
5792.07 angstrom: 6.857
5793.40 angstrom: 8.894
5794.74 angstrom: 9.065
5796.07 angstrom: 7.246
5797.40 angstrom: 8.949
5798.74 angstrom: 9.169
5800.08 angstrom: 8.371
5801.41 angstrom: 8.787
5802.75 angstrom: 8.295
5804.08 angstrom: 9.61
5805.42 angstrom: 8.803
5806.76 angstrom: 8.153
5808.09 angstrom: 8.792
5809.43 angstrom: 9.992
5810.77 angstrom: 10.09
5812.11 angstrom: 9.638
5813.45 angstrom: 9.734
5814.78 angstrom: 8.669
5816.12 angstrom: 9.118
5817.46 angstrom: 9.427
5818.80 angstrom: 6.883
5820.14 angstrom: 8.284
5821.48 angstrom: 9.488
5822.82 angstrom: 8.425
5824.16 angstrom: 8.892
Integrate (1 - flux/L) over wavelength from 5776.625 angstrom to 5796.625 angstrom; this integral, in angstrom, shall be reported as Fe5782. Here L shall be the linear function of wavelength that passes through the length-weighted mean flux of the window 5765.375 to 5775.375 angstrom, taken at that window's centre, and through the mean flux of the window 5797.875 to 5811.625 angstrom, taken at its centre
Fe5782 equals 0.57 angstrom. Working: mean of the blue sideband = 8.65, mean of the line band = 8.57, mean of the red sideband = 9.01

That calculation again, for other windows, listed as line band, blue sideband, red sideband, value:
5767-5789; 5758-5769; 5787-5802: 1.2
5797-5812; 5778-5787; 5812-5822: -0.5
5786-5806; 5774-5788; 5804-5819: -0.3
